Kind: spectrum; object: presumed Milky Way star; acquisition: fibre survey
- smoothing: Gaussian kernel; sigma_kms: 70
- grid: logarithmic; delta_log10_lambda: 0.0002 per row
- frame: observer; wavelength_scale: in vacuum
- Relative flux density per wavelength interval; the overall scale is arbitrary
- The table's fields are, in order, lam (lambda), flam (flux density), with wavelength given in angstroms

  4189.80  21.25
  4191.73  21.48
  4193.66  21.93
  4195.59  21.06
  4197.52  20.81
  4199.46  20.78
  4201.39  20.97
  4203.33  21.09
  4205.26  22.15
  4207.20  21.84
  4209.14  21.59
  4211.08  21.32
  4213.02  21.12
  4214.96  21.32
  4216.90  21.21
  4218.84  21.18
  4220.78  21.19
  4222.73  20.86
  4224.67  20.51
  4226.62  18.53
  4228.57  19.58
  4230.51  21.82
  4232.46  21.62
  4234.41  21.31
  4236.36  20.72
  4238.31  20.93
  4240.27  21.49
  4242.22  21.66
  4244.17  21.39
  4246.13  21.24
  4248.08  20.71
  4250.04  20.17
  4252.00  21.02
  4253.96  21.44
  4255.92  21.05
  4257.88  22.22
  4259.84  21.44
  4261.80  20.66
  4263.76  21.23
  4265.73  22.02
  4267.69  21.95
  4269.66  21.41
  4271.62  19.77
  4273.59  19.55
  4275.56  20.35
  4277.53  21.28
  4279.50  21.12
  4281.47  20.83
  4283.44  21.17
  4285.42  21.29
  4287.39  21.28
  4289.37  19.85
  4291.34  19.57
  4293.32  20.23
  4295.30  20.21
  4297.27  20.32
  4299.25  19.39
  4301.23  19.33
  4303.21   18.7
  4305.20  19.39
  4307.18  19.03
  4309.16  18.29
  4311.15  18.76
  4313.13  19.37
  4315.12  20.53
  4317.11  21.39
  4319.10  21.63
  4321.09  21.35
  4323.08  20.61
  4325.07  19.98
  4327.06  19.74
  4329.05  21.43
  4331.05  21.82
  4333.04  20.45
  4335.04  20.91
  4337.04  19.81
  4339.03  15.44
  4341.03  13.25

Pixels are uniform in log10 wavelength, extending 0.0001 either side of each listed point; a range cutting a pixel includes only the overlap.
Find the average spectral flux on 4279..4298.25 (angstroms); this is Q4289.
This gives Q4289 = 20.6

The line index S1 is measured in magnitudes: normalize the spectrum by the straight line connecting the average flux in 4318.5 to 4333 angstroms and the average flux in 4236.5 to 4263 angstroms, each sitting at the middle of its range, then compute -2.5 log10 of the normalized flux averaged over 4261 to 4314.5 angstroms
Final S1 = 0.04 mag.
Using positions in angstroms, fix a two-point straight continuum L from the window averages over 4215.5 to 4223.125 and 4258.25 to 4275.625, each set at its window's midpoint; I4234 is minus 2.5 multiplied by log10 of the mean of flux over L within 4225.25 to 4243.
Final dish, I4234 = 0.01 mag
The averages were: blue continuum 21.1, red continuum 21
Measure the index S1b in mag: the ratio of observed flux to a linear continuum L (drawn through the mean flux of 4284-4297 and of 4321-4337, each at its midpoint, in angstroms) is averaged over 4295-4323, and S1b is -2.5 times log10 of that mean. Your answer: 0.04 mag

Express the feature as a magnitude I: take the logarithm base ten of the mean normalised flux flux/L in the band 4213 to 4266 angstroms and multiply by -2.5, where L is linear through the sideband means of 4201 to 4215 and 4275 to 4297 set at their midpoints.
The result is 0.00 mag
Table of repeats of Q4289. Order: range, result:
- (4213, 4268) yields 21.1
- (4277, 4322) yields 20.2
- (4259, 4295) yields 20.8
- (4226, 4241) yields 20.8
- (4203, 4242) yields 21.1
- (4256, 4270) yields 21.5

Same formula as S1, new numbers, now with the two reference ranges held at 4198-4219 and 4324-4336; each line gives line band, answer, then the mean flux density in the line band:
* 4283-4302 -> 0.03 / 20.2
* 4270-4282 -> 0.02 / 20.5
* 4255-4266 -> -0.02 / 21.4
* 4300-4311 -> 0.10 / 18.9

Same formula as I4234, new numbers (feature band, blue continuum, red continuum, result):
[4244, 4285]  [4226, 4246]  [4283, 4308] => -0.029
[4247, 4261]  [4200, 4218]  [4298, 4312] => -0.046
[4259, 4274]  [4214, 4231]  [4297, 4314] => -0.064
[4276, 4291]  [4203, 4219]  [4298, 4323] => -0.034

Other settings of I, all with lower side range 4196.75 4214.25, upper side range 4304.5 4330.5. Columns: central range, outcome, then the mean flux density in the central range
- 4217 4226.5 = 0.02 mag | 20.7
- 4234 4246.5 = -0.02 mag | 21.2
